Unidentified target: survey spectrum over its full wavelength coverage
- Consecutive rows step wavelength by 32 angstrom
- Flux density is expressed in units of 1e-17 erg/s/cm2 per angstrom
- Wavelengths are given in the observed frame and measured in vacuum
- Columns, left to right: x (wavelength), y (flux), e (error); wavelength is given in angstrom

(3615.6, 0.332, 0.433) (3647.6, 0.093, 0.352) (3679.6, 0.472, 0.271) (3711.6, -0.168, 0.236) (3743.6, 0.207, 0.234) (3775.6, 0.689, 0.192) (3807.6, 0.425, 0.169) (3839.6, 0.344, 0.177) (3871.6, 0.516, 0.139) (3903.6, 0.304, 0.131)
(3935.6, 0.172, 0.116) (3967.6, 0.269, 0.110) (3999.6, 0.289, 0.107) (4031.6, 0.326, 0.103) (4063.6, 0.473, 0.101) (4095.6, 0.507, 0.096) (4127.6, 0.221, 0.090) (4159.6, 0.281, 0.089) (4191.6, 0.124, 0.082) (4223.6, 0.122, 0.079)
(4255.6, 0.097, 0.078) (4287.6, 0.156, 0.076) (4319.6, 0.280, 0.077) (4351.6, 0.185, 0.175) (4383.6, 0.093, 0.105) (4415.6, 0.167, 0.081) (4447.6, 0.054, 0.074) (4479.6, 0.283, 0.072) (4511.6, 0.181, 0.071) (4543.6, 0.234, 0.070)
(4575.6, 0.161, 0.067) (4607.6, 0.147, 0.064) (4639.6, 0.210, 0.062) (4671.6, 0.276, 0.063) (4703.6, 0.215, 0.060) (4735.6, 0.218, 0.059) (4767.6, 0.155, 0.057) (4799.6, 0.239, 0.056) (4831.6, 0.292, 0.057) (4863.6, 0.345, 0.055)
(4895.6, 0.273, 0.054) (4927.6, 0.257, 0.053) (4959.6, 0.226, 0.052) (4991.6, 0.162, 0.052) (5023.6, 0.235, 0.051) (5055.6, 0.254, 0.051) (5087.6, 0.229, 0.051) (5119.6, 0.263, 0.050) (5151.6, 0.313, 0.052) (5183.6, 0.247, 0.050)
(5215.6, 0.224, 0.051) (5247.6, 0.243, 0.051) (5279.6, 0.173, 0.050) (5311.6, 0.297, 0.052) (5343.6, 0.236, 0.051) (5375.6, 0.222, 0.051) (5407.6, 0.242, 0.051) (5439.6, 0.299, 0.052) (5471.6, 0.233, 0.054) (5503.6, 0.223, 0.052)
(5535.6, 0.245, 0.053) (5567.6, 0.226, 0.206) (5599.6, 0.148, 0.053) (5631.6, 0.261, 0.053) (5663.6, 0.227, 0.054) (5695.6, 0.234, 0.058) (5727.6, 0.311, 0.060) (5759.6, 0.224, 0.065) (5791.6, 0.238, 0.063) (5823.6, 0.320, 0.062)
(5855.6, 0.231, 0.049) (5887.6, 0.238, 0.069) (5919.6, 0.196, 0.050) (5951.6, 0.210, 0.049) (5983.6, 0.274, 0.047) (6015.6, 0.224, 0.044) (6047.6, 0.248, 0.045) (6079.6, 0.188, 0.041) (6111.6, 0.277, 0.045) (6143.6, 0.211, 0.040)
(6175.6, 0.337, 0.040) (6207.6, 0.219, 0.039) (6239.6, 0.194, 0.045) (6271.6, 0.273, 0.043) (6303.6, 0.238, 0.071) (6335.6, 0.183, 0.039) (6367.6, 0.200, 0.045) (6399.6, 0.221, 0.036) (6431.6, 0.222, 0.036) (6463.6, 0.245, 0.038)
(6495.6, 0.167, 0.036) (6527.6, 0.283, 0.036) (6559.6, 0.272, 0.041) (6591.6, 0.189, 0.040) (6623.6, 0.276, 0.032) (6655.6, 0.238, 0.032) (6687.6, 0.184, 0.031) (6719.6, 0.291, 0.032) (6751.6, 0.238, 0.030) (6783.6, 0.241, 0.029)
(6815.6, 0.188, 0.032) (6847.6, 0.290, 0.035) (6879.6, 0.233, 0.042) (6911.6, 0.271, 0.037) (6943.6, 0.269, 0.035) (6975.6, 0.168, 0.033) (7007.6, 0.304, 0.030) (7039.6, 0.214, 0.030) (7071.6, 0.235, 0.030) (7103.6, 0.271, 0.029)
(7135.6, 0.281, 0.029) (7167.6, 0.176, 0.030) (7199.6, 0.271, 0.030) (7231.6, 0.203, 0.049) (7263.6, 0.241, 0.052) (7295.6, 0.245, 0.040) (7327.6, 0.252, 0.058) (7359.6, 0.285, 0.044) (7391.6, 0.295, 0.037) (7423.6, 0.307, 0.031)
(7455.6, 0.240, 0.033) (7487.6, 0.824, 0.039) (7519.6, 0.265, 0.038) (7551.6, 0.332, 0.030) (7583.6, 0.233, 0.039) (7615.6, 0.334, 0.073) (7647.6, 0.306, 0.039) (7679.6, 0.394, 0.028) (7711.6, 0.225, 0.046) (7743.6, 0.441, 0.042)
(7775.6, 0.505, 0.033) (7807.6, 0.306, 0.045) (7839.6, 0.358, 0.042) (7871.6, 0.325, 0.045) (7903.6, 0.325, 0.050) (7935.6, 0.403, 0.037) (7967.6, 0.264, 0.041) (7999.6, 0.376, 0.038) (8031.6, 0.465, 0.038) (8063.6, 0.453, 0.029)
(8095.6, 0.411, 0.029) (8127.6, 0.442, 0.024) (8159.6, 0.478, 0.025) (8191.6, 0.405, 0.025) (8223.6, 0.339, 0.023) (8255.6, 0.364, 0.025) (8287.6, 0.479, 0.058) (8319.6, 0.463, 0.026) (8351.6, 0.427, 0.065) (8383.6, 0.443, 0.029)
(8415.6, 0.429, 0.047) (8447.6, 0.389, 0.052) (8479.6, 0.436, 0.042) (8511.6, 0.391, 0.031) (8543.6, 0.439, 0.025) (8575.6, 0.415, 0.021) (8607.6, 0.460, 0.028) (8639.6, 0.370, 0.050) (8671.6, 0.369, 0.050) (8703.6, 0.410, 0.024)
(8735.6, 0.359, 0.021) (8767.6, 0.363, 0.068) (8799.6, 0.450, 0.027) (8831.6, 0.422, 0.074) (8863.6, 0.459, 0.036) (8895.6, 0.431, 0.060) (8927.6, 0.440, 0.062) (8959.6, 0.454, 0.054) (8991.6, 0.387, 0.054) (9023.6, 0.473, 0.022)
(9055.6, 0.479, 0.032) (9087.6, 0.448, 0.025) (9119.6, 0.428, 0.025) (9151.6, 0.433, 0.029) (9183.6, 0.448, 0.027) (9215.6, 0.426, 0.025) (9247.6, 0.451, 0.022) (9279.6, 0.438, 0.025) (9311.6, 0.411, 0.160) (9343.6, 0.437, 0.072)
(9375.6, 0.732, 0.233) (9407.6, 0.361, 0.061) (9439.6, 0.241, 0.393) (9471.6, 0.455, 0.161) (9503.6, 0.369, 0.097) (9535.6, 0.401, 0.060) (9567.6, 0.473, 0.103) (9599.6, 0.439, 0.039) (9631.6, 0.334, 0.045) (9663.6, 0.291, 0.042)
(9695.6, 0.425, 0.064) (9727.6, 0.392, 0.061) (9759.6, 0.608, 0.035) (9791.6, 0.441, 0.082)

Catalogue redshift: 1.009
